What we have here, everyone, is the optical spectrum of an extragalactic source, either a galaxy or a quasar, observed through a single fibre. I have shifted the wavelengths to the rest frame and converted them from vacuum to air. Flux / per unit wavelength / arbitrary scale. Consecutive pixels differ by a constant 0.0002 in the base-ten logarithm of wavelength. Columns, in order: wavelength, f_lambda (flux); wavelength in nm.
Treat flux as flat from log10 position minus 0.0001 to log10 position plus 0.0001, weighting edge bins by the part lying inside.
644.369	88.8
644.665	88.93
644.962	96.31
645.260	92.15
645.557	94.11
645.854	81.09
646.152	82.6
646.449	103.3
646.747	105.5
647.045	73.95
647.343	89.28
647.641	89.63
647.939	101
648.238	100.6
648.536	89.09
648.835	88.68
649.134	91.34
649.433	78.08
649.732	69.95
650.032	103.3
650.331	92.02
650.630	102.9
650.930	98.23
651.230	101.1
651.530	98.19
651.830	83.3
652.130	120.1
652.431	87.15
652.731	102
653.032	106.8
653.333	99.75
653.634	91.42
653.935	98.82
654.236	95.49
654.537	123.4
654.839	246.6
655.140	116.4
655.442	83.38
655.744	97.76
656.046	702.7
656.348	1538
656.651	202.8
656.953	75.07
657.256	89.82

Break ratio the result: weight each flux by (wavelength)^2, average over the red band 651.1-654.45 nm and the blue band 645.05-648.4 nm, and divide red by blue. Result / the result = 1.09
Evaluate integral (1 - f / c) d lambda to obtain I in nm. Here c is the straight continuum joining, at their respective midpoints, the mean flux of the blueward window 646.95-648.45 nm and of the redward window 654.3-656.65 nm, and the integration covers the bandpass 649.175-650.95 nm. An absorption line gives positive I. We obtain 0.89 nm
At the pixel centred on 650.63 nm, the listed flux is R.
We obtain 102.9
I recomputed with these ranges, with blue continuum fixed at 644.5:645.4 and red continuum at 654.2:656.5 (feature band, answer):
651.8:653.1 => 0.87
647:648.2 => 0.55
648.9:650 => 0.69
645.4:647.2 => 0.55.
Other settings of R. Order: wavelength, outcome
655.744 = 97.76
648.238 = 100.6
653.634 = 91.42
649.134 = 91.34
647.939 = 101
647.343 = 89.28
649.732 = 69.95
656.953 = 75.07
